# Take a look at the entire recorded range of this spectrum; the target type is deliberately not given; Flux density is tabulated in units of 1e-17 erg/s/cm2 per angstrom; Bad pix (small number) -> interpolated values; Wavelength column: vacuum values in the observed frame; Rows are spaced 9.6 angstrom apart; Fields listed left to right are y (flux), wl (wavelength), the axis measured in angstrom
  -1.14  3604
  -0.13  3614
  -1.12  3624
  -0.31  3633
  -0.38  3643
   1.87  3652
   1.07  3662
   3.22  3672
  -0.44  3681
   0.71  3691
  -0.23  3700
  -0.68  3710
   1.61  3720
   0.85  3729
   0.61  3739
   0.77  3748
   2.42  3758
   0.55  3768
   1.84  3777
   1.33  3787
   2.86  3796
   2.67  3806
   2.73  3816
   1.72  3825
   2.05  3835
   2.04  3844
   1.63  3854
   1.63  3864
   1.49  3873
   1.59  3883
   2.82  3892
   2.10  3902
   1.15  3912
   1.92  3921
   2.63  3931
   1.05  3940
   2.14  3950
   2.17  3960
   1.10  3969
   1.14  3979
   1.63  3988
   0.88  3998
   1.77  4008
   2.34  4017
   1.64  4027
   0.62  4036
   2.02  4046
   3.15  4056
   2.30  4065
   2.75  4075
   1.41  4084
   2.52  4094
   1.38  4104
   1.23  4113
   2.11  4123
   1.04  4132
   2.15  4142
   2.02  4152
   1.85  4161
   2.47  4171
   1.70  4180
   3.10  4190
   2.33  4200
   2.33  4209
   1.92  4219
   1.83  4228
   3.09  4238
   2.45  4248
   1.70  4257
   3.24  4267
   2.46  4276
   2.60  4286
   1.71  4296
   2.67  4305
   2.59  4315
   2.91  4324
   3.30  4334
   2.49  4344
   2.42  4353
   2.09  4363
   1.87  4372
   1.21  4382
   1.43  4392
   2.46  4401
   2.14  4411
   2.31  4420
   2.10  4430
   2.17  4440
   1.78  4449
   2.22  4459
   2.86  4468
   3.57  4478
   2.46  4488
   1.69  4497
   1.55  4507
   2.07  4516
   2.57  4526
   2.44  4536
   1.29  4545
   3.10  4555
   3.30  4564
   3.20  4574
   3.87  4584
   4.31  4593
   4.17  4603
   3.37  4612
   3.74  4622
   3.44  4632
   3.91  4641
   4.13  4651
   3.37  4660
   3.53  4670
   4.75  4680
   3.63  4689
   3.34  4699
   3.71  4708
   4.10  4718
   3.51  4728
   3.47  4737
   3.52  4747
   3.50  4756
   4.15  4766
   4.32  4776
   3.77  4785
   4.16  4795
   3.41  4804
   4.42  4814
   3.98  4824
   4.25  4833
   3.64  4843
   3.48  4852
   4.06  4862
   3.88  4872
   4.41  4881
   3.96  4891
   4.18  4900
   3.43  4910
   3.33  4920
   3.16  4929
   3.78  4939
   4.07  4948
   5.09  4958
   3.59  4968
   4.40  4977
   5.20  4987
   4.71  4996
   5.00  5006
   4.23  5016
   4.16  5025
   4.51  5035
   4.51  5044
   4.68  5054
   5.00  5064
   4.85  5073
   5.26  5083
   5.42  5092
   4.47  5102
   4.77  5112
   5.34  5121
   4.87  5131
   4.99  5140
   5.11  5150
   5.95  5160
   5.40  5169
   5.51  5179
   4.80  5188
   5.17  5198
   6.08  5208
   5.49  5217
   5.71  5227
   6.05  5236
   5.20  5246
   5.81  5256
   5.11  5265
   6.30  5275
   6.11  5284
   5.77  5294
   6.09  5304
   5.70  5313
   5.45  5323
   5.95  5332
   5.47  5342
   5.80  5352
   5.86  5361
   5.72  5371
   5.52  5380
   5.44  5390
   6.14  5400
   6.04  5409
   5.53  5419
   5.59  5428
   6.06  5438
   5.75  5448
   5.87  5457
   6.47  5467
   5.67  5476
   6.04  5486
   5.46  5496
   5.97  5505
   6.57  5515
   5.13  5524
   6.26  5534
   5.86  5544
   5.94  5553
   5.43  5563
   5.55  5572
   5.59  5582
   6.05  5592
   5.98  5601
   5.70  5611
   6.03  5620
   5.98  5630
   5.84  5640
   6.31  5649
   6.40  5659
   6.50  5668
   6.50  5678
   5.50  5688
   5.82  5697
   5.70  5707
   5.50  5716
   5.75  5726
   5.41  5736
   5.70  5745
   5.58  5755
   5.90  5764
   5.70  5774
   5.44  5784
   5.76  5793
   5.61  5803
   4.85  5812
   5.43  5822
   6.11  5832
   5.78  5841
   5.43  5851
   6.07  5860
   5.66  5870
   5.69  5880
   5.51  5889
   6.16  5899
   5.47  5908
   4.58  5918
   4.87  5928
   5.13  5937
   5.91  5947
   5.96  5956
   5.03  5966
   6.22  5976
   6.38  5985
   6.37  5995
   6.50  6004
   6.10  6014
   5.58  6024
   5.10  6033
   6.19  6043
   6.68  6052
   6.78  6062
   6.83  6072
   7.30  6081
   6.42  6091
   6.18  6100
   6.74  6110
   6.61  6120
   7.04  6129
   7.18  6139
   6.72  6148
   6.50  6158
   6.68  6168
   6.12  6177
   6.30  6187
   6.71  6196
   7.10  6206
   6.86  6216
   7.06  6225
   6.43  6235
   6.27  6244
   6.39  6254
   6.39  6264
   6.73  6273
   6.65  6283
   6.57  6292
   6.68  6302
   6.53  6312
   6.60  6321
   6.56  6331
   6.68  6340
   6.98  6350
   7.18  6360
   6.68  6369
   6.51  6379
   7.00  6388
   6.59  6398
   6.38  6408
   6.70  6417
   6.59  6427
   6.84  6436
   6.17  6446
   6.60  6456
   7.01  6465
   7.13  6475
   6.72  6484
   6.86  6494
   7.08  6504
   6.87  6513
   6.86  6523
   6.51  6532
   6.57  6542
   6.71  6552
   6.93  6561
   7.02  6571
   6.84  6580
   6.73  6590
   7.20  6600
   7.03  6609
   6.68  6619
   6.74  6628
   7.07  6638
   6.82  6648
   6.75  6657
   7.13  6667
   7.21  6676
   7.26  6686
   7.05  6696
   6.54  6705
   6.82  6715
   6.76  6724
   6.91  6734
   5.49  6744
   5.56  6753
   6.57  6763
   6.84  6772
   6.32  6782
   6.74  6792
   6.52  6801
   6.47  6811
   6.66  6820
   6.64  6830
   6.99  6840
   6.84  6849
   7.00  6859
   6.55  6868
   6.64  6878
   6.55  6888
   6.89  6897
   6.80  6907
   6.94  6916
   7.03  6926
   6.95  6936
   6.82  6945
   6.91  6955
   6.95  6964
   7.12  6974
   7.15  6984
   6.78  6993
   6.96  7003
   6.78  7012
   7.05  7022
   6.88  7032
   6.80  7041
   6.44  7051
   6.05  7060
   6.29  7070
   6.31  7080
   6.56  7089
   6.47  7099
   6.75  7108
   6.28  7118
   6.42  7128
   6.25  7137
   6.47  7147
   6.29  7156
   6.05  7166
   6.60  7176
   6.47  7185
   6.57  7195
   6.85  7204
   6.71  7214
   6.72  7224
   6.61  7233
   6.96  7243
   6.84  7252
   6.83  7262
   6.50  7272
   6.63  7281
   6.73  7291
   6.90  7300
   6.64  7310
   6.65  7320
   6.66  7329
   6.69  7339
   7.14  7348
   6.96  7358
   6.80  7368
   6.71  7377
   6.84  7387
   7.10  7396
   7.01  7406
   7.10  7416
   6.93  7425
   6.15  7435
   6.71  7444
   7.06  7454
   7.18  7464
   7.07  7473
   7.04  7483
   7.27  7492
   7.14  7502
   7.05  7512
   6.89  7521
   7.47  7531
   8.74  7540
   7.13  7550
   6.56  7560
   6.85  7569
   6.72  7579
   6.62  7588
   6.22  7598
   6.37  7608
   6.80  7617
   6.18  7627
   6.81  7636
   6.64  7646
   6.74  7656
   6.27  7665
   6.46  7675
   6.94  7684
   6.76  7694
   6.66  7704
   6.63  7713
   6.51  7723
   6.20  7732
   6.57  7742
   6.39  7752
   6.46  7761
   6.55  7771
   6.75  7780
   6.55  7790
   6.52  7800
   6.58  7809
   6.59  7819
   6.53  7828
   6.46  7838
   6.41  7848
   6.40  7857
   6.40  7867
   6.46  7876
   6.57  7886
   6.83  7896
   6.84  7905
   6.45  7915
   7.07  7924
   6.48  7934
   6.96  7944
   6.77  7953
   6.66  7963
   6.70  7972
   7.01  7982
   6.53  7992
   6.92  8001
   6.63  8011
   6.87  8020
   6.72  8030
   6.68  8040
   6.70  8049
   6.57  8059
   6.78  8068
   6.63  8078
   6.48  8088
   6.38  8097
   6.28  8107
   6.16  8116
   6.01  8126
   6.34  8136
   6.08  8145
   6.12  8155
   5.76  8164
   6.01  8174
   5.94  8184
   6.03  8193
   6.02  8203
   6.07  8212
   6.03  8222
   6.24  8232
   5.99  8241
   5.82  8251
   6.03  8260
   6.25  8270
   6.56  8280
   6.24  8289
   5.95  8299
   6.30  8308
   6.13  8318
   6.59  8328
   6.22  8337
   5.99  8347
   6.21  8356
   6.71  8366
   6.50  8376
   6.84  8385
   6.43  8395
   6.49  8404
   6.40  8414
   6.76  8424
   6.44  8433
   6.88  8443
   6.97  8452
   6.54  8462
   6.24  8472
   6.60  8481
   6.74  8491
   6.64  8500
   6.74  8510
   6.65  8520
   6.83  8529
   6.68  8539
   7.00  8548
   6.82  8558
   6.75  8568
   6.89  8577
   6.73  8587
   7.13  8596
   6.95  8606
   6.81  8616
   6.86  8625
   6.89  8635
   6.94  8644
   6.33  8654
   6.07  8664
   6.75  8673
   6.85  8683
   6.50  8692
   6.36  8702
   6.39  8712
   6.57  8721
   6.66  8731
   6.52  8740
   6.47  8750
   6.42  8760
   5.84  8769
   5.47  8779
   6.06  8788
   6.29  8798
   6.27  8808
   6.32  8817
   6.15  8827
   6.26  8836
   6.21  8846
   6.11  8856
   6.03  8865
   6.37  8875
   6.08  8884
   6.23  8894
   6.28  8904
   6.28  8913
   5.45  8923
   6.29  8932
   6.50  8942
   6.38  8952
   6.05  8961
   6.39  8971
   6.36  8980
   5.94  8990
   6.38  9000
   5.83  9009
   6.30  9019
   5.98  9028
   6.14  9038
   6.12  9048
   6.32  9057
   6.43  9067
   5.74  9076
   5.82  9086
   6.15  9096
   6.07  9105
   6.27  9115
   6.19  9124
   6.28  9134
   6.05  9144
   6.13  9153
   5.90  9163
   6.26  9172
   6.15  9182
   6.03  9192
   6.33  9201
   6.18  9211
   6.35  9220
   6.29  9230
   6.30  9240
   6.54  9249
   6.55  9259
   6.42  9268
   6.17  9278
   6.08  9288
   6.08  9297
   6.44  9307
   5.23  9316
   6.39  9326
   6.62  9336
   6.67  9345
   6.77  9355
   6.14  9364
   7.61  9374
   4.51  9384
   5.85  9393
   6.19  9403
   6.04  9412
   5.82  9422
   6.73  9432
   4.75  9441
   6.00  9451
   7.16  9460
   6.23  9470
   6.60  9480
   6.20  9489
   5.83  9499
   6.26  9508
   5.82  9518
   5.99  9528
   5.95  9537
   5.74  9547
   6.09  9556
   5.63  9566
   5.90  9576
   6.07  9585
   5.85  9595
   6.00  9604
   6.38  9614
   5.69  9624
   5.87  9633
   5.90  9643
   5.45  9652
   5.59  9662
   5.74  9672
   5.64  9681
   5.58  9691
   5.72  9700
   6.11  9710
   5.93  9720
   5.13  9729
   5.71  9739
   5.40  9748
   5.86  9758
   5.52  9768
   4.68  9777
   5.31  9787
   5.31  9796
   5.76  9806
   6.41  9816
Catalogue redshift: 0.145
